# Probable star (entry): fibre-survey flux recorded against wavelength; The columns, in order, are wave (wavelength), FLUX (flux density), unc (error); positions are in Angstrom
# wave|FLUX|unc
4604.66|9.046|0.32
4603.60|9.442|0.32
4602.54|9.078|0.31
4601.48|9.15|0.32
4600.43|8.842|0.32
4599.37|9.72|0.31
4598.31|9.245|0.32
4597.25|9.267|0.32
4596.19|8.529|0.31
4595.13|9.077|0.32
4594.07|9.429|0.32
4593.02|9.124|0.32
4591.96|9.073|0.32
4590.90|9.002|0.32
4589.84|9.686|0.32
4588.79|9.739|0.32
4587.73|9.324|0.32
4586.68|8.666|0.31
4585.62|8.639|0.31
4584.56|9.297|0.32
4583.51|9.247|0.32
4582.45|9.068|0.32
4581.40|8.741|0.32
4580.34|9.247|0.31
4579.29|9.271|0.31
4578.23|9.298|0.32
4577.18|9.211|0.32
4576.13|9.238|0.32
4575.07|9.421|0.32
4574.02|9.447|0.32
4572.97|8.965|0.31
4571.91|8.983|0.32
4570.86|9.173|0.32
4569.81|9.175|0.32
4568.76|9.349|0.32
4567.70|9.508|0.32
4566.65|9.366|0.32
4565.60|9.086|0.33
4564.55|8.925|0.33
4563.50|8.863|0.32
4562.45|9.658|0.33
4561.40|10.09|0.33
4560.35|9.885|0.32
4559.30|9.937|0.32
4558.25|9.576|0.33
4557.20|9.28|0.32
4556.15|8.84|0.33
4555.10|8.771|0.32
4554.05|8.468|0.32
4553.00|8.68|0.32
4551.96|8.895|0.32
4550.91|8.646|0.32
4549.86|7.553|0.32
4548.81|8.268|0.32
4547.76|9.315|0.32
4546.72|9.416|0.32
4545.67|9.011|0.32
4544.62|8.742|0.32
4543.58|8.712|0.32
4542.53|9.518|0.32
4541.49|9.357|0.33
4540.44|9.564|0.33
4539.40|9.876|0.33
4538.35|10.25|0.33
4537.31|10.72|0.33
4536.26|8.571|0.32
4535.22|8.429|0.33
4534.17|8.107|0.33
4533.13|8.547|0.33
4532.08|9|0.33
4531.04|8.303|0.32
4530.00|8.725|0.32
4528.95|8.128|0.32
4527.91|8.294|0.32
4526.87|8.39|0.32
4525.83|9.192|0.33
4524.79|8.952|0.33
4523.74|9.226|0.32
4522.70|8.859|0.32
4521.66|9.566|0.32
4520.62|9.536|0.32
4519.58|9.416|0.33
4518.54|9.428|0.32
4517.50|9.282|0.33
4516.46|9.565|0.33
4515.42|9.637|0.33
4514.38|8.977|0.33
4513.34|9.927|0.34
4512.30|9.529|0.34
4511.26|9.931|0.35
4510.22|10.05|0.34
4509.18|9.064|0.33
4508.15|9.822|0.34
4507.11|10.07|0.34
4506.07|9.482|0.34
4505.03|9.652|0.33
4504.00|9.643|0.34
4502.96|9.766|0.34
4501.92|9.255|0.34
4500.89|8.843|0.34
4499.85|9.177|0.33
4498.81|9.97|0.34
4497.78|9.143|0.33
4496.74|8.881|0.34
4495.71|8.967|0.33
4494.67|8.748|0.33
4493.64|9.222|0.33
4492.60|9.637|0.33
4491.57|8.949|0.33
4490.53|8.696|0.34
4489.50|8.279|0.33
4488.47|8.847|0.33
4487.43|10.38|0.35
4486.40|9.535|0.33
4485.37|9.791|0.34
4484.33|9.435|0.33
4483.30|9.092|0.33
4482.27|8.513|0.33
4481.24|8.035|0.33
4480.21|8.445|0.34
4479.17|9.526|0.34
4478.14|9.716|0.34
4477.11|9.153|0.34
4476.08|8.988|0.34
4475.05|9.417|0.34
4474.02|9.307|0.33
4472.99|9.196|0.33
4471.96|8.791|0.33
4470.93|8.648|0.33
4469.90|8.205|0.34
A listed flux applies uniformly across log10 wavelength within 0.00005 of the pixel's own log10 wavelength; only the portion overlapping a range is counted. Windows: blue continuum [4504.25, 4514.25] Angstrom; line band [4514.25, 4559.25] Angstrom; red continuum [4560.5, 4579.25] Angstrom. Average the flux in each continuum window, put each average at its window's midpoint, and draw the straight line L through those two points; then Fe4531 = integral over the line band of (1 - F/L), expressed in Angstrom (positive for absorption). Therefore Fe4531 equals 2.3 Angstrom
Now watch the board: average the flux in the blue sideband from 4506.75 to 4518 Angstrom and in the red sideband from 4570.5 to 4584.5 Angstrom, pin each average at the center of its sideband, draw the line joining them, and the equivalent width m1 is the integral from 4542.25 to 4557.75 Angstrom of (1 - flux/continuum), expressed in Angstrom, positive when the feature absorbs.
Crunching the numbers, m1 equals 0.9 Angstrom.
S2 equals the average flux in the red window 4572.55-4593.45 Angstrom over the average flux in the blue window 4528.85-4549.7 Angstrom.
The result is 1.0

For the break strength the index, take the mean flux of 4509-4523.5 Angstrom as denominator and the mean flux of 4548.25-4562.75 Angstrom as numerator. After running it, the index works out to 1.0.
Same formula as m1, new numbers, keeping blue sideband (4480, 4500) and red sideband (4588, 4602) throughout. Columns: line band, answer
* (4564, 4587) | 0.12 Angstrom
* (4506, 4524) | -0.78 Angstrom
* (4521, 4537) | 0.74 Angstrom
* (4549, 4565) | 0.22 Angstrom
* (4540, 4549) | 0.04 Angstrom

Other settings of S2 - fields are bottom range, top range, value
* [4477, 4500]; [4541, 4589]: 1.00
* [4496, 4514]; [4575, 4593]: 0.96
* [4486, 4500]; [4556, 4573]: 1.02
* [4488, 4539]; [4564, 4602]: 1.00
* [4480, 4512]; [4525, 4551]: 0.96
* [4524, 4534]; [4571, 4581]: 1.07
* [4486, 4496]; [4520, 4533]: 0.97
